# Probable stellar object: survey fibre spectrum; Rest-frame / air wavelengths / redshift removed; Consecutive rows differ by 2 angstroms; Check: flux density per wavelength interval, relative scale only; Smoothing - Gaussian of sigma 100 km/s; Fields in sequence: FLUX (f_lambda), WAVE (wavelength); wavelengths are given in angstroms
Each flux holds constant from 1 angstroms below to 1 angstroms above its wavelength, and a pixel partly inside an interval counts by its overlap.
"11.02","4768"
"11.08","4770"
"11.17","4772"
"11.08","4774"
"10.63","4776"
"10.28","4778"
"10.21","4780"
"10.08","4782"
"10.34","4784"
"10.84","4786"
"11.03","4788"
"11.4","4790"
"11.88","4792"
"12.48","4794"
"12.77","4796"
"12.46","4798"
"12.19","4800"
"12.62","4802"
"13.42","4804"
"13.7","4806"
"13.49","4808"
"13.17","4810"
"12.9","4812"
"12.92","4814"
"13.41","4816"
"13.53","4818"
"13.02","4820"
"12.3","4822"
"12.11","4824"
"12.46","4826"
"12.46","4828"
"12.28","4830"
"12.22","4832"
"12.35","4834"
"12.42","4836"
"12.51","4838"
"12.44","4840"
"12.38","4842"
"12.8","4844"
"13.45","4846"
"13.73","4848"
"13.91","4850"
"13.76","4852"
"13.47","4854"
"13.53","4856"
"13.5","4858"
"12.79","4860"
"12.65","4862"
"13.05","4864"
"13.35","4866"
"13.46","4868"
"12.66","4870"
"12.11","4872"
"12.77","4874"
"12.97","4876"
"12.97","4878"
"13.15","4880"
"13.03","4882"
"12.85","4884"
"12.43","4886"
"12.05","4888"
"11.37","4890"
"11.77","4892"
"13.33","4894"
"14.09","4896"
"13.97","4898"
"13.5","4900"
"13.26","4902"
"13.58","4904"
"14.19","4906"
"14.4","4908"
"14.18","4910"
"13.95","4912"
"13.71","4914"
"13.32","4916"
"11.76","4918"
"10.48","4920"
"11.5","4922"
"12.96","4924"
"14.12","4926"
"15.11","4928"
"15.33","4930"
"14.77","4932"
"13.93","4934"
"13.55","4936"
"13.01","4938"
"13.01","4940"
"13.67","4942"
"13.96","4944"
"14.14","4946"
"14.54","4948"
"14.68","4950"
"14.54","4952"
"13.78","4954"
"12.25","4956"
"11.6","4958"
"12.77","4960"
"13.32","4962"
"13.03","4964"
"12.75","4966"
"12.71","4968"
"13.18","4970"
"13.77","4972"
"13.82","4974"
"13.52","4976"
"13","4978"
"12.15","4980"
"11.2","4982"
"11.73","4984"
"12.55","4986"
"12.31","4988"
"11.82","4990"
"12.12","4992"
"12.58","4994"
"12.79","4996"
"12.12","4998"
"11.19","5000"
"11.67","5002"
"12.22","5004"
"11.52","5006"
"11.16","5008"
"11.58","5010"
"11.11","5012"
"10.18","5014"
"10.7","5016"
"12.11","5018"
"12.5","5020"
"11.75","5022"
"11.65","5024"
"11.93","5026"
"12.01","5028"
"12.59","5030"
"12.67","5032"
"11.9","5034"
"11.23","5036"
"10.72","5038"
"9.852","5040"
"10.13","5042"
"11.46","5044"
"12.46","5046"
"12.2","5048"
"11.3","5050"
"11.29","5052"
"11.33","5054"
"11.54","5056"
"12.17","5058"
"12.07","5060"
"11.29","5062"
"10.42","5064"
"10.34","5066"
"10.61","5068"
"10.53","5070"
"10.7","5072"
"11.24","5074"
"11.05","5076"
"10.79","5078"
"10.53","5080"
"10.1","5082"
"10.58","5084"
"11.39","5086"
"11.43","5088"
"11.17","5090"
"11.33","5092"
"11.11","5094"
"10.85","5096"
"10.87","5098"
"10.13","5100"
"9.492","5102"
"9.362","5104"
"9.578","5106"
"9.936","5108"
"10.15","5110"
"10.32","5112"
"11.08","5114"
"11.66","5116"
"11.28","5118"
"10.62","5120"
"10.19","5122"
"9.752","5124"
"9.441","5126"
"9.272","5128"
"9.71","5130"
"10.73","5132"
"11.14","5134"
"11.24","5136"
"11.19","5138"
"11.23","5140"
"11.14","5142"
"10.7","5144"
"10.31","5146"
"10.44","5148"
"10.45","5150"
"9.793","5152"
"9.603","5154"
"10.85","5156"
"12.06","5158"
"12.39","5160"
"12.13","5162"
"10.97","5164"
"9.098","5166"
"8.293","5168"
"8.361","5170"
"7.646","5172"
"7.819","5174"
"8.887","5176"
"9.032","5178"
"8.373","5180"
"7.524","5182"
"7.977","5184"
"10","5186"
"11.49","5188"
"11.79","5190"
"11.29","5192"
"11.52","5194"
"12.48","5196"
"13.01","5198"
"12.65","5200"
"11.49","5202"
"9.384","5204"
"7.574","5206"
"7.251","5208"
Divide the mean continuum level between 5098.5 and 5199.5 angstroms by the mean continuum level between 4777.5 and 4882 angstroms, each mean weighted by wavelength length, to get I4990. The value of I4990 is 0.82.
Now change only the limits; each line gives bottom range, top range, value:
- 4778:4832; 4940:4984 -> 1.08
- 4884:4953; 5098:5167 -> 0.78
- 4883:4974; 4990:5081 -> 0.86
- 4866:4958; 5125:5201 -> 0.77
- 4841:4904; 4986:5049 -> 0.90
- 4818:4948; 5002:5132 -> 0.84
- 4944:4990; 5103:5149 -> 0.80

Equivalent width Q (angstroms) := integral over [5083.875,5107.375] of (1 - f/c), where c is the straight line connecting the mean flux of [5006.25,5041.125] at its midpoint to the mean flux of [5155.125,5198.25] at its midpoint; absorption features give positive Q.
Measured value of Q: 0.5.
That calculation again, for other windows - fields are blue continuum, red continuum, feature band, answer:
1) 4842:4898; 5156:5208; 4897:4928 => -1.74 angstroms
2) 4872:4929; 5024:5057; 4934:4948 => -1.13 angstroms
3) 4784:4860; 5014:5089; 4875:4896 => -0.59 angstroms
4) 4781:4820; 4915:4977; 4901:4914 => -0.79 angstroms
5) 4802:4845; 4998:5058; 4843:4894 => -1.83 angstroms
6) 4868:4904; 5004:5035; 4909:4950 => -3.56 angstroms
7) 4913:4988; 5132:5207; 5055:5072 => 0.90 angstroms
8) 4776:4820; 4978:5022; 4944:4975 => -4.02 angstroms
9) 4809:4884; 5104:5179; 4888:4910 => -1.58 angstroms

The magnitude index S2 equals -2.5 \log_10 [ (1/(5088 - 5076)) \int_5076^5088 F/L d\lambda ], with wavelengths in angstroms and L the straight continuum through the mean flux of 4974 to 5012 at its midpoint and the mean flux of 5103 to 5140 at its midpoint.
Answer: 0.014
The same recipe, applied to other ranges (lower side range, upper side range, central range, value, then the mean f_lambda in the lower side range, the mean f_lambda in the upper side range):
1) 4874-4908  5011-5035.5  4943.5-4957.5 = -0.118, 13.1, 11.7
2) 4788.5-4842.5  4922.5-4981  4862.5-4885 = 0.007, 12.6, 13.5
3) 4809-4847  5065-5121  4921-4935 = -0.172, 12.7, 10.7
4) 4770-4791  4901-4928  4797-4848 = -0.114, 10.7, 13.3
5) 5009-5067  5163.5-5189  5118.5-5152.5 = -0.092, 11.5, 8.84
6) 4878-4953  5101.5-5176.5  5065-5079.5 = 0.044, 13.4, 10.2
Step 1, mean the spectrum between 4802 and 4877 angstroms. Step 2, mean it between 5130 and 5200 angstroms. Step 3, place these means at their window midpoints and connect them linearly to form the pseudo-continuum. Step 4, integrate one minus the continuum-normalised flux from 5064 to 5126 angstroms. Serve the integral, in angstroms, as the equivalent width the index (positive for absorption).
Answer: 1.8 angstroms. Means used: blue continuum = 13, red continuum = 10.3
